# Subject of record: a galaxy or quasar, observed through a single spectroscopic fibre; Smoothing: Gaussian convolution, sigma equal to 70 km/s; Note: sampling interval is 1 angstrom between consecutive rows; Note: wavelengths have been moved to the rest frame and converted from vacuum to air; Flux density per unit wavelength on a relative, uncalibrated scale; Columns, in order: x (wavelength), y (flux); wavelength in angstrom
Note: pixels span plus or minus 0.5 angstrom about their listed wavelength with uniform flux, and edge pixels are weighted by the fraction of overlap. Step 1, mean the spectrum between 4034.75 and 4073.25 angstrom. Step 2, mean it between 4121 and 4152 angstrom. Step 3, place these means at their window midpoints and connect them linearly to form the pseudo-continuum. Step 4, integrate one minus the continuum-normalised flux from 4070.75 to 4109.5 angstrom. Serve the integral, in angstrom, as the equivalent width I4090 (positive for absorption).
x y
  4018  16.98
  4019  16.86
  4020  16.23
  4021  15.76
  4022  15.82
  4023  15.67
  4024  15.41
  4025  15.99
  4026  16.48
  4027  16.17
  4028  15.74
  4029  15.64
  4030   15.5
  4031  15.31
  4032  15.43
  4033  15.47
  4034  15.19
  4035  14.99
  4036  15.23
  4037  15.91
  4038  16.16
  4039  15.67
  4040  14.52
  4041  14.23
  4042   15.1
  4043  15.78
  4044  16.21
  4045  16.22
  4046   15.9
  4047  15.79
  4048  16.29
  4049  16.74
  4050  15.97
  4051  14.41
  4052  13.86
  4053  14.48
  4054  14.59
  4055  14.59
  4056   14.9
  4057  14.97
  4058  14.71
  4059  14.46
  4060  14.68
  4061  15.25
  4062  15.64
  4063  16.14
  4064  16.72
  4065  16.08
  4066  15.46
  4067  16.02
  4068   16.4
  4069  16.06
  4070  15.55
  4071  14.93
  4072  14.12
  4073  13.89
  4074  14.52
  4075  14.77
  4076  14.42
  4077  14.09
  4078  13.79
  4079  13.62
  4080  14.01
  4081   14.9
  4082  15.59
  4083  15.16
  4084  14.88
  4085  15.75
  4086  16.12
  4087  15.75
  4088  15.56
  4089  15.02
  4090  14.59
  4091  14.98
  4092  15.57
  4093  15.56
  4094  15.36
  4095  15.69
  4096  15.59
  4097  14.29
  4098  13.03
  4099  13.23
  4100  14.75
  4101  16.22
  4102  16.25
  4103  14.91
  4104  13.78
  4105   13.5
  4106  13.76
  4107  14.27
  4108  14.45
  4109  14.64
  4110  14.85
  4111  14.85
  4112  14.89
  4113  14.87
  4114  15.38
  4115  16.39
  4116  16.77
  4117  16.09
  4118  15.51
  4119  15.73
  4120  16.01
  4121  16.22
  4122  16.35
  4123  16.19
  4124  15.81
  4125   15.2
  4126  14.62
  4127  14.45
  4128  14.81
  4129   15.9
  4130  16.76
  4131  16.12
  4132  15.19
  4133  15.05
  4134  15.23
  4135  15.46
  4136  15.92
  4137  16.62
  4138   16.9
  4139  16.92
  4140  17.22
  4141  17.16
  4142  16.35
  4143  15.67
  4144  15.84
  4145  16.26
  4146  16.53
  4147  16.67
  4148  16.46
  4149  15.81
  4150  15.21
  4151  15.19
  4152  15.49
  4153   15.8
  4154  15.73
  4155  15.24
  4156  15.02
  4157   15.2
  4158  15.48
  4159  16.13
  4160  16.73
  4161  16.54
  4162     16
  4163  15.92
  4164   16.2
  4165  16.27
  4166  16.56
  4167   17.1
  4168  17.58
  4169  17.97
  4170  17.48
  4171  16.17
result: 2.1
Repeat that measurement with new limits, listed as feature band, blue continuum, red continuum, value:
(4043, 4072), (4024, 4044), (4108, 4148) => 0.3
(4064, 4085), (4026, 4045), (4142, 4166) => 0.9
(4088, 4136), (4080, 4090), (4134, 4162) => 1.3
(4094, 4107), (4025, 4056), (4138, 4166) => 1.0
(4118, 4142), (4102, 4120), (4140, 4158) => -0.7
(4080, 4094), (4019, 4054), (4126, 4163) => 0.4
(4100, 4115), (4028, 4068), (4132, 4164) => 0.9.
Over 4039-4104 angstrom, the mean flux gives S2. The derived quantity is 15.1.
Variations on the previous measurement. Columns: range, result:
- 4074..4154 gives 15.4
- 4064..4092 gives 15.1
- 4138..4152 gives 16.2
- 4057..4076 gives 15.3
